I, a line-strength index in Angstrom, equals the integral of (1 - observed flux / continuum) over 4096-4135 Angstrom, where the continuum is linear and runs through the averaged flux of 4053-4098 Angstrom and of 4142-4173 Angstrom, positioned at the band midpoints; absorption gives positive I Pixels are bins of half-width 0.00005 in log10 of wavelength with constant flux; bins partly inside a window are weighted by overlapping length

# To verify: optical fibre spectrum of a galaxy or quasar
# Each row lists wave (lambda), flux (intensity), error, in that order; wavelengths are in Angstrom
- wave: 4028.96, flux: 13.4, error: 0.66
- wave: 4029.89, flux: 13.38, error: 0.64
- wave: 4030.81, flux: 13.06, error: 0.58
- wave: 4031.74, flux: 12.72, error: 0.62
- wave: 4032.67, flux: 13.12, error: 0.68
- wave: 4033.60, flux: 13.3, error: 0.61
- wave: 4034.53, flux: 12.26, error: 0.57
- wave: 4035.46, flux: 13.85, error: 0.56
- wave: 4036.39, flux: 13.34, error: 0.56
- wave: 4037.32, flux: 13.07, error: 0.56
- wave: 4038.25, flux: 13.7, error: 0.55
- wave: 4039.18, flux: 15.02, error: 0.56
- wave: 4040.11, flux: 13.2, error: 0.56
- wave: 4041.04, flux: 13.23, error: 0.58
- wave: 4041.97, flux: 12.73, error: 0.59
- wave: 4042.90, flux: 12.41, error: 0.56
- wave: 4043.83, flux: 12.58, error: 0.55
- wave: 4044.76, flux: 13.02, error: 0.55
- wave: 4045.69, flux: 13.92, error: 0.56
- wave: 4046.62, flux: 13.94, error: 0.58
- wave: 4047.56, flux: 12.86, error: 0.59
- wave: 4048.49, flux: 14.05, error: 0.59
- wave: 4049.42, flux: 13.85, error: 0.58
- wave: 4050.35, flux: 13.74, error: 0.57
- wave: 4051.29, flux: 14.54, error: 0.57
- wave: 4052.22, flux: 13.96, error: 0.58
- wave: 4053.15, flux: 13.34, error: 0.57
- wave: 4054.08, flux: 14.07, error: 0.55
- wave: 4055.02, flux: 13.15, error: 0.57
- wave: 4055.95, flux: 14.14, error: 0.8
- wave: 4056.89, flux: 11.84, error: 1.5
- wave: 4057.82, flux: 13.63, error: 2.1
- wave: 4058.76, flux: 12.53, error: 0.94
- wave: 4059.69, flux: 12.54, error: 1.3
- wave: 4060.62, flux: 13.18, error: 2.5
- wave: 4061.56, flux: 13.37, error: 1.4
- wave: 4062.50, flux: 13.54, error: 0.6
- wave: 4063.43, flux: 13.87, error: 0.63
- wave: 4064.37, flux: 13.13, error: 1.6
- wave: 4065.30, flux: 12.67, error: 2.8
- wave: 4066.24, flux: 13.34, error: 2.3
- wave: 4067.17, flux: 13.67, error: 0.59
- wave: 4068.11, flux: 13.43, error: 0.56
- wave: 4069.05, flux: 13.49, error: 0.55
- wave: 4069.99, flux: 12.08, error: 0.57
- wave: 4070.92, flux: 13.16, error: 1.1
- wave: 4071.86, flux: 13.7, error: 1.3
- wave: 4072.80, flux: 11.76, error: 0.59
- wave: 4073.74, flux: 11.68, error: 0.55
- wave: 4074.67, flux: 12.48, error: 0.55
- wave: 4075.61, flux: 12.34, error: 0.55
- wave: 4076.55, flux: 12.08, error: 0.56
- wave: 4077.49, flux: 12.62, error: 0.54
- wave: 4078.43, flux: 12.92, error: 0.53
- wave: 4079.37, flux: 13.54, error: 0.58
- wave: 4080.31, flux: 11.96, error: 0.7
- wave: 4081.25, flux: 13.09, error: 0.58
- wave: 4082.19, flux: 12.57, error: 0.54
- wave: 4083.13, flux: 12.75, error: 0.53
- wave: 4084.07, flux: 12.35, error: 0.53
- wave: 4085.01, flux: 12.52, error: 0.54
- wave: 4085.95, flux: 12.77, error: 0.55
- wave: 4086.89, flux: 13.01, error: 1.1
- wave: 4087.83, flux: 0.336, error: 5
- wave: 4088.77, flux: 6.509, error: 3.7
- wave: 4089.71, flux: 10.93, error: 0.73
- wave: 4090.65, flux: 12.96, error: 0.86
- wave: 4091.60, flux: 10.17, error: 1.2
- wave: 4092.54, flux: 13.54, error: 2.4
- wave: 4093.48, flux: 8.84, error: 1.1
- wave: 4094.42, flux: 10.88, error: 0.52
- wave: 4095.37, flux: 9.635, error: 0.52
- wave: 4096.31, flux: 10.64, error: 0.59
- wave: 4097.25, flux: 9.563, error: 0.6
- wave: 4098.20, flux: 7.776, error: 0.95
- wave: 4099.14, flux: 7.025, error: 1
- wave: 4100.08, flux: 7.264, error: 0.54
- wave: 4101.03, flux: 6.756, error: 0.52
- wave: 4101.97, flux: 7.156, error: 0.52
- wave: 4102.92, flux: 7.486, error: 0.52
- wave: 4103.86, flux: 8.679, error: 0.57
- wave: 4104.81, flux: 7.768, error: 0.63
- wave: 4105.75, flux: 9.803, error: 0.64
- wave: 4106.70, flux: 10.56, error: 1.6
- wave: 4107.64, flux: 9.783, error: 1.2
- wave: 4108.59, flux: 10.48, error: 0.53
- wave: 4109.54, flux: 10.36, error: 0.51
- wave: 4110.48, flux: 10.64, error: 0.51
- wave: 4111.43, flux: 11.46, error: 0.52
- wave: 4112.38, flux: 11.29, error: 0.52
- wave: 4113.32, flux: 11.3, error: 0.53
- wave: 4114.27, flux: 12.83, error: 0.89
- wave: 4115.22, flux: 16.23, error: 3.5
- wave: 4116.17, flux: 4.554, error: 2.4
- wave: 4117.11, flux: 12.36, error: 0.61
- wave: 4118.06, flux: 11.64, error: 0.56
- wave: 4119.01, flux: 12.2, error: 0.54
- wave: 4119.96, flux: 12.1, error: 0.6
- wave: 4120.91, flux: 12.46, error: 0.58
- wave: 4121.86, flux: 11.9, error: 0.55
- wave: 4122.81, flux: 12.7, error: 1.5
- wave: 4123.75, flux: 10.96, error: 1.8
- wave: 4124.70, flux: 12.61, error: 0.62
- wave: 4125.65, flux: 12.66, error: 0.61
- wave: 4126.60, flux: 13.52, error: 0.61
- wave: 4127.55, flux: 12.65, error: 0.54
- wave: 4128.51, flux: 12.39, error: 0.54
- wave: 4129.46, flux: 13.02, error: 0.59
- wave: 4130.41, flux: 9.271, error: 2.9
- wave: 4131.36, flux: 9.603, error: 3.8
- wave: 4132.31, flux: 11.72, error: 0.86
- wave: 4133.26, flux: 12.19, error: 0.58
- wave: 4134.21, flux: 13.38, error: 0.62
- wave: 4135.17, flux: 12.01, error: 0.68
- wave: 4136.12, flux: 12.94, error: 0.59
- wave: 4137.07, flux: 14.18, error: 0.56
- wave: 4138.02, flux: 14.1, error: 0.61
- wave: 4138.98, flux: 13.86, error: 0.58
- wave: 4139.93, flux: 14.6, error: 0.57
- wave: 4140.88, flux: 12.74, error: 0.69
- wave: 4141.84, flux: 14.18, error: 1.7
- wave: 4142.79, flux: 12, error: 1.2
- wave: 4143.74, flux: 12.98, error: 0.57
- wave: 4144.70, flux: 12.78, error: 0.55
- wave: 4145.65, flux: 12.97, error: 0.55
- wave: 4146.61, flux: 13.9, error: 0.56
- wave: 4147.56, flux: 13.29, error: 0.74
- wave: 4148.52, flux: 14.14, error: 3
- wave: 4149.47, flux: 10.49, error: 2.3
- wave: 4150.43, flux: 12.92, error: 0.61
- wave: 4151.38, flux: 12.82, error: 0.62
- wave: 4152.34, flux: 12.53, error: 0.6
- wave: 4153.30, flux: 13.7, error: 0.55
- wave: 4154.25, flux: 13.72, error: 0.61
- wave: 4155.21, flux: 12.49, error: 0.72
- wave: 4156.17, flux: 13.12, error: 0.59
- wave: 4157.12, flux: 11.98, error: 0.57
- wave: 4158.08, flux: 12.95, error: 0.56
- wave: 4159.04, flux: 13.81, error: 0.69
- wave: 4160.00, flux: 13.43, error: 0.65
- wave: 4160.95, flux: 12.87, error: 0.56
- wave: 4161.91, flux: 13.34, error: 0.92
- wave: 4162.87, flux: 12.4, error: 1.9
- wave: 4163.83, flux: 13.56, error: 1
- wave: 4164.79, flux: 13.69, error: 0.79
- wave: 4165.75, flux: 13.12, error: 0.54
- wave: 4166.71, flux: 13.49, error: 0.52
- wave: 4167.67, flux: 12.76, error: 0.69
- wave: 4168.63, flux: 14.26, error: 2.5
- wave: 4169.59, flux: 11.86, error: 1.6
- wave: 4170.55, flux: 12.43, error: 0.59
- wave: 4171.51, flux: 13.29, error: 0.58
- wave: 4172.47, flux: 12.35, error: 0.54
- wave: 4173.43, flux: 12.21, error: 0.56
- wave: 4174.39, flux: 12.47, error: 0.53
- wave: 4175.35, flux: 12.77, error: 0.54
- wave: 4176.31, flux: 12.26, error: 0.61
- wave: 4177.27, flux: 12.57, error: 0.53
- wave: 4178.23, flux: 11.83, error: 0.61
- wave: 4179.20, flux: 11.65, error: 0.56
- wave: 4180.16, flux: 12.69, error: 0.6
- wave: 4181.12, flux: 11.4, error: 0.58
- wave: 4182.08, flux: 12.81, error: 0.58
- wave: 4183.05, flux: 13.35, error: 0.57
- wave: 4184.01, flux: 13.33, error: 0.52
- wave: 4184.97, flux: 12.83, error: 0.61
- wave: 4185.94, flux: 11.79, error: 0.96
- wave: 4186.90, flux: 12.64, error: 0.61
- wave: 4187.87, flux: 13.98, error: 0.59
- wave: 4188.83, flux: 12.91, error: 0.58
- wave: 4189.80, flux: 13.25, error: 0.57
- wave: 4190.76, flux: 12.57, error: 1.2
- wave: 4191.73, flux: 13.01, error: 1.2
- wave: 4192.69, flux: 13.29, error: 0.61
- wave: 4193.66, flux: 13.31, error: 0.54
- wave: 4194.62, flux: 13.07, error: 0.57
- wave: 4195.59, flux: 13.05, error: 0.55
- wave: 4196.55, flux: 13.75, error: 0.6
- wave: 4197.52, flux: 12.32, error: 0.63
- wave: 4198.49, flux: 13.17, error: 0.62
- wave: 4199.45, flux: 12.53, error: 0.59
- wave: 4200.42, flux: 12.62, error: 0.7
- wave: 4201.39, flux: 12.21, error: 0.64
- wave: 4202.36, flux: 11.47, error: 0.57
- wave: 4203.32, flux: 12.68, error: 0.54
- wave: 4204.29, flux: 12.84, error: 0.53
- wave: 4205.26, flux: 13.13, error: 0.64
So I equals 5.69 Angstrom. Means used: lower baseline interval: 12.1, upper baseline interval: 13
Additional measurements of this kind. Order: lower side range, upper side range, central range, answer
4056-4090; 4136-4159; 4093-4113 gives 5.4 Angstrom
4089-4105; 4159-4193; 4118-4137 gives -2.8 Angstrom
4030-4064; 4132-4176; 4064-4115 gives 8.7 Angstrom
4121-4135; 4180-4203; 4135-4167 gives -2.2 Angstrom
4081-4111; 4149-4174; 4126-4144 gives -1.6 Angstrom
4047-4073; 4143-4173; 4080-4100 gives 4.3 Angstrom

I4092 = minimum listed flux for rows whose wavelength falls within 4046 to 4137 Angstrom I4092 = 0.336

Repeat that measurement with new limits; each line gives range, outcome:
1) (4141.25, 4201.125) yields 10.49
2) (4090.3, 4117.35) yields 4.554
